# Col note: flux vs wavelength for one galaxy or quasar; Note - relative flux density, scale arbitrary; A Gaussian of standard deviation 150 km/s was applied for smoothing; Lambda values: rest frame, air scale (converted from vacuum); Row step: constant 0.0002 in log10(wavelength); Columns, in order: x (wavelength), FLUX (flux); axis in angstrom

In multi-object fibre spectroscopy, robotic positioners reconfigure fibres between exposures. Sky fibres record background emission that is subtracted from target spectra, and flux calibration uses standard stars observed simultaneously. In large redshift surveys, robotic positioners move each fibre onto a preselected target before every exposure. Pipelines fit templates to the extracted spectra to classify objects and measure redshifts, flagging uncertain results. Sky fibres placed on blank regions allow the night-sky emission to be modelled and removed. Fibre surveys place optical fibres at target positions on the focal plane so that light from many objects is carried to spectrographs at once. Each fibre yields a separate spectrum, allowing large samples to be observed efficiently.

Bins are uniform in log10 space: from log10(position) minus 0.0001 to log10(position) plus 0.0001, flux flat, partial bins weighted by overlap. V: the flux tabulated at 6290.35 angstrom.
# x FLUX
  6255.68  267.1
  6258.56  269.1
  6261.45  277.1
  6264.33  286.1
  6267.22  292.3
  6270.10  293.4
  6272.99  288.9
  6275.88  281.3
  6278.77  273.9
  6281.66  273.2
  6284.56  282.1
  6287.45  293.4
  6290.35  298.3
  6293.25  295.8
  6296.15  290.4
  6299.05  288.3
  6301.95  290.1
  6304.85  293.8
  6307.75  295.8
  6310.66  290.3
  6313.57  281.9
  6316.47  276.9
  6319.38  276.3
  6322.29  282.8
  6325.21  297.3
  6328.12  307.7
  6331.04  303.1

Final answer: 298.3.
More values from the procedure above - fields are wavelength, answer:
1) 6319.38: 276.3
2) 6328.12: 307.7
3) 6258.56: 269.1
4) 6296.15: 290.4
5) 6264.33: 286.1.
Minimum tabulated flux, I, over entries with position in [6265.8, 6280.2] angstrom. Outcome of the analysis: 273.9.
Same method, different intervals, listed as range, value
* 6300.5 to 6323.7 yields 276.3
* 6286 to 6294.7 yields 293.4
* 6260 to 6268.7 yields 277.1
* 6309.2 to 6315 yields 281.9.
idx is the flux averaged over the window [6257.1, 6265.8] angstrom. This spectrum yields 277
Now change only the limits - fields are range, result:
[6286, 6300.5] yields 293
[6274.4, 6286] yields 278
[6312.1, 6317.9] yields 280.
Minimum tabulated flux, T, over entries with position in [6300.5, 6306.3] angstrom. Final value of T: 290.1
